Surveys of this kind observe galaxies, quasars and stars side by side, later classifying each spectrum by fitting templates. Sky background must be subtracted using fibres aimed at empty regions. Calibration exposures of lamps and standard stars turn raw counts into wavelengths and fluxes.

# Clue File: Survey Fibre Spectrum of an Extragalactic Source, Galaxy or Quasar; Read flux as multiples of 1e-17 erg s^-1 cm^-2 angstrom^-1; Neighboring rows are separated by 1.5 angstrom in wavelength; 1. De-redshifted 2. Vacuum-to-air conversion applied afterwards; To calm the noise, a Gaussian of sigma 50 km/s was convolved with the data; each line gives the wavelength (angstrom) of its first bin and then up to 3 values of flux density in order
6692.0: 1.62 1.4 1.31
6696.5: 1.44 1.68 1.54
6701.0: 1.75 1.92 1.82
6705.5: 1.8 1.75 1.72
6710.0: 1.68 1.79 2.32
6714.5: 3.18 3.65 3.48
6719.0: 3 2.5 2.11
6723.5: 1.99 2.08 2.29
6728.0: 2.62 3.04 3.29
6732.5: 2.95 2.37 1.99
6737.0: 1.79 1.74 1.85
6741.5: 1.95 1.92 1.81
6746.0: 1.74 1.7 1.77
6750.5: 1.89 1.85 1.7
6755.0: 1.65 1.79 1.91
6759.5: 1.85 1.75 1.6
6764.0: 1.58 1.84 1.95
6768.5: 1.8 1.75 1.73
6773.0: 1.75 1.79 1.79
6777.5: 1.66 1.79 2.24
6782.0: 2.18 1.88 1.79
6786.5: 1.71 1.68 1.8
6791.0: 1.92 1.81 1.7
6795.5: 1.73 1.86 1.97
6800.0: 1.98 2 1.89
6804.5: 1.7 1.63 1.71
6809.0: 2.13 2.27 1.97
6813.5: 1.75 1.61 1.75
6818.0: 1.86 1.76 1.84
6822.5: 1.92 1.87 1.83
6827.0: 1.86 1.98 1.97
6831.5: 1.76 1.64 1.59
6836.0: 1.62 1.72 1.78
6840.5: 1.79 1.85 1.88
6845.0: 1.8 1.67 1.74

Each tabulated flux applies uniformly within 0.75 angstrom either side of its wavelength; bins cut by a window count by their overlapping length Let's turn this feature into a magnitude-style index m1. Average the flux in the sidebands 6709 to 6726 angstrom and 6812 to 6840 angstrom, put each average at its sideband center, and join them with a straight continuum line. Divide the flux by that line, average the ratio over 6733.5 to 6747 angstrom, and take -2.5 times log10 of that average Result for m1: 0.239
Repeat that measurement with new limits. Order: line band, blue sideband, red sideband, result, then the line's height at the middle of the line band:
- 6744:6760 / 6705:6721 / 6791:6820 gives 0.225 mag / 2.2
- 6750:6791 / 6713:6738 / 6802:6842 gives 0.236 mag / 2.25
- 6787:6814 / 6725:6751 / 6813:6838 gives 0.017 mag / 1.89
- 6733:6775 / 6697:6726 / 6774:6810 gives 0.108 mag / 2.01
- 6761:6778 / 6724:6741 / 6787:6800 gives 0.159 mag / 2.03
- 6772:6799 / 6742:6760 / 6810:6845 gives -0.016 mag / 1.81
